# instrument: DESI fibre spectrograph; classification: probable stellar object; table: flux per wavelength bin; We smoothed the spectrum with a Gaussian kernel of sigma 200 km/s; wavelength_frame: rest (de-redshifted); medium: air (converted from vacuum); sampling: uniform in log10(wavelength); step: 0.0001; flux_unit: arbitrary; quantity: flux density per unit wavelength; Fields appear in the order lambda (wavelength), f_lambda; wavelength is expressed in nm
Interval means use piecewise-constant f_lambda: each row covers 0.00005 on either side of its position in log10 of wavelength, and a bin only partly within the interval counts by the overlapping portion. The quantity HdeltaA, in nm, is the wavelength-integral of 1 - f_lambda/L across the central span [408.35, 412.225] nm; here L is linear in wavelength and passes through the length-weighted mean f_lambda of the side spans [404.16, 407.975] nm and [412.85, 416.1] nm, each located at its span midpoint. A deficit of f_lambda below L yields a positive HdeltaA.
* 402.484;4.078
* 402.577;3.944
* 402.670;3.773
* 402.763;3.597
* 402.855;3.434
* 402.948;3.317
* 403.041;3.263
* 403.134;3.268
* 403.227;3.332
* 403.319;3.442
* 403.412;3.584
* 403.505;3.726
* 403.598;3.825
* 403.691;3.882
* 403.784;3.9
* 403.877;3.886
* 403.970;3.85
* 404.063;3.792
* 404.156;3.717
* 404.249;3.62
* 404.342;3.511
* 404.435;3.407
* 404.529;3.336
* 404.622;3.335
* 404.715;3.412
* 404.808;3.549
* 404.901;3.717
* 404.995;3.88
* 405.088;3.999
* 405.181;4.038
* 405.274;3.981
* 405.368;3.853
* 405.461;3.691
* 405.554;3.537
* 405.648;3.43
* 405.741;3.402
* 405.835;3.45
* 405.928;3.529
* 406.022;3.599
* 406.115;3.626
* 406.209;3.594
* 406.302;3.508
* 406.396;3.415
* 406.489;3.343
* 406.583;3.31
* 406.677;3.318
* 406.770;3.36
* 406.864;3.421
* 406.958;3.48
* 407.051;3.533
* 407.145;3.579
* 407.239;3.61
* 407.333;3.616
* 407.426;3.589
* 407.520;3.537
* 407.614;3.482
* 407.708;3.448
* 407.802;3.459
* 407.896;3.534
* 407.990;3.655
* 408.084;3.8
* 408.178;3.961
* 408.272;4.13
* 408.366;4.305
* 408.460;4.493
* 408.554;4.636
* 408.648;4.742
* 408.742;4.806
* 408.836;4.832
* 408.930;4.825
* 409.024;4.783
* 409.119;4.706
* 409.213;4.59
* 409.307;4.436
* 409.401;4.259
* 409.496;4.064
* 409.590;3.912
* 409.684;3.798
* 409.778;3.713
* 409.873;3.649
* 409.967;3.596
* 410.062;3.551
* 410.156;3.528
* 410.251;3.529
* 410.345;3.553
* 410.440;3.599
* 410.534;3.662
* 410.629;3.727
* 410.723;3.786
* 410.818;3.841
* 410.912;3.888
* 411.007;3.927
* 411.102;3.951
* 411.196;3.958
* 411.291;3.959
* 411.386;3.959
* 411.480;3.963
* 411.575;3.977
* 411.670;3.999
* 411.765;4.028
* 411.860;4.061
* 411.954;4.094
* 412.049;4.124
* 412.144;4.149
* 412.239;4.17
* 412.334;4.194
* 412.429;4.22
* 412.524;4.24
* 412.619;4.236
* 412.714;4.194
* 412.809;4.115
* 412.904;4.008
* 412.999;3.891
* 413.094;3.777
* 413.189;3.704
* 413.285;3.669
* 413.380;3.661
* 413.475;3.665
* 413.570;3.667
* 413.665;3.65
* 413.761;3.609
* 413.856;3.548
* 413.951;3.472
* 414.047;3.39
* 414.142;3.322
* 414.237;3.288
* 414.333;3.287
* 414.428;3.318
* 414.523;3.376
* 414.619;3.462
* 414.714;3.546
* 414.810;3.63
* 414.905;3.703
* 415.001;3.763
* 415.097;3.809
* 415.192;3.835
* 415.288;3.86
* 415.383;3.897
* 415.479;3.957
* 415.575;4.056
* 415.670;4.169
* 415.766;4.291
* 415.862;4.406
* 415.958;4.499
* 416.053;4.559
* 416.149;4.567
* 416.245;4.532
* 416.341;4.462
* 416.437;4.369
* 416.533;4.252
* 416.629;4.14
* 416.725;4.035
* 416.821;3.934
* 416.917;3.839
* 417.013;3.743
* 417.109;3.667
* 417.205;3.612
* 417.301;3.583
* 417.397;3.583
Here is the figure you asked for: -0.44 nm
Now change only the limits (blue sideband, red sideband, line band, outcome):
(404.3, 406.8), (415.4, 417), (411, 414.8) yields 0.19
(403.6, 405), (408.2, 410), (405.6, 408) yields 0.31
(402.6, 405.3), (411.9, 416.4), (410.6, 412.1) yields -0.05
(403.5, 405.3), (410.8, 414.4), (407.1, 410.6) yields -0.16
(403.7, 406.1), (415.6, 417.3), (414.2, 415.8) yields 0.15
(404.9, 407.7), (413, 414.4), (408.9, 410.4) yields -0.19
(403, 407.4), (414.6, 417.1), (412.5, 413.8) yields 0.02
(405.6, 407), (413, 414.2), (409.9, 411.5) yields -0.10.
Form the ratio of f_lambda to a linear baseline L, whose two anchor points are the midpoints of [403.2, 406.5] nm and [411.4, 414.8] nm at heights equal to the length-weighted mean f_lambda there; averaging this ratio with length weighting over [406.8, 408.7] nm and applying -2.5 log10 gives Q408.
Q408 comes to -0.03 mag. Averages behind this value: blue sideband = 3.64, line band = 3.8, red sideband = 3.8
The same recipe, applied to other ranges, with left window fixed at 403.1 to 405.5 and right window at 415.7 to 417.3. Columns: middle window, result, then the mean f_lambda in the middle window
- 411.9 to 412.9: -0.04 mag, 4.17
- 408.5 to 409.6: -0.18 mag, 4.57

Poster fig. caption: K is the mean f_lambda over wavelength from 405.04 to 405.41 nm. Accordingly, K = 3.97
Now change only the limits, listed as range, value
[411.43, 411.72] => 3.98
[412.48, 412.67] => 4.24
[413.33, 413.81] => 3.65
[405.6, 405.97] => 3.45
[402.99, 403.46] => 3.38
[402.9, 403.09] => 3.28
